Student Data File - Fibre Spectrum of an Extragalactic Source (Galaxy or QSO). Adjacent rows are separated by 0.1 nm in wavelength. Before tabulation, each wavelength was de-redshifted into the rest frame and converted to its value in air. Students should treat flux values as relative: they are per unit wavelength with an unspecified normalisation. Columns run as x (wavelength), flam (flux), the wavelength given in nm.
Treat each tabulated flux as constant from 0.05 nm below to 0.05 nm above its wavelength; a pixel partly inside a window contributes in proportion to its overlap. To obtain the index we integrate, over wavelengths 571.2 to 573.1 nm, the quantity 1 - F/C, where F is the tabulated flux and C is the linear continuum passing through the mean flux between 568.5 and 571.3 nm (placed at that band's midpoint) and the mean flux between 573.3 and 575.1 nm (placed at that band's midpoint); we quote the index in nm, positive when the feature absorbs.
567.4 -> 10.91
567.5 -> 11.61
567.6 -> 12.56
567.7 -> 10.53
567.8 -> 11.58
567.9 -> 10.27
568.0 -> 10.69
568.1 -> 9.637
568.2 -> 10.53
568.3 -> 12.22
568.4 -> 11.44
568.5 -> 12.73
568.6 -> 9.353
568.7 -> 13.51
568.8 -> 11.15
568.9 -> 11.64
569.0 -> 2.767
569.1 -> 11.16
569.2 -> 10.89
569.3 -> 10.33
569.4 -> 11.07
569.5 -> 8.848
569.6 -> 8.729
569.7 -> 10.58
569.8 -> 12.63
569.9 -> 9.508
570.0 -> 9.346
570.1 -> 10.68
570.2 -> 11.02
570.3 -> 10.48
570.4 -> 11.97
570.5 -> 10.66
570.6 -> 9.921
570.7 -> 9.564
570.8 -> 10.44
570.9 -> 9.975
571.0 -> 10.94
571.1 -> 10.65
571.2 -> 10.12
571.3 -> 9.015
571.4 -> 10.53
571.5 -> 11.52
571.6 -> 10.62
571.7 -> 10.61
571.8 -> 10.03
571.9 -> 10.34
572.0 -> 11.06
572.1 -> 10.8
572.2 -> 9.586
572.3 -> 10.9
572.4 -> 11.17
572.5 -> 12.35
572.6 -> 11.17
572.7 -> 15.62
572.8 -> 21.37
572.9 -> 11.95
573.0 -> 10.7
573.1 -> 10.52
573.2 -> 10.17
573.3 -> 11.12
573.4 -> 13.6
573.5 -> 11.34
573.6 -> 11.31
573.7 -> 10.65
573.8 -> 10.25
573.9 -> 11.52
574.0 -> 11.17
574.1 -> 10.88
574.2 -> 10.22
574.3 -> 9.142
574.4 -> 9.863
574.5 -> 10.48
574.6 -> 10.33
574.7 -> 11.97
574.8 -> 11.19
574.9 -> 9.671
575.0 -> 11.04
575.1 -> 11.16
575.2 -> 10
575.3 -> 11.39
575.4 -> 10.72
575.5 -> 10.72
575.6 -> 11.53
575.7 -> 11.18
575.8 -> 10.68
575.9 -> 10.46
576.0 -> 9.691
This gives -0.17 nm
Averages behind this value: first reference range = 10.3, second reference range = 10.9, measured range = 11.6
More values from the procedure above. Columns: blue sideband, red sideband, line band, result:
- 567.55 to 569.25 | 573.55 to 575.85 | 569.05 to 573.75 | -0.12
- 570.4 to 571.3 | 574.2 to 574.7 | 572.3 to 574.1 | -0.32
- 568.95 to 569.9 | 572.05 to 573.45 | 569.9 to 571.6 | 0.04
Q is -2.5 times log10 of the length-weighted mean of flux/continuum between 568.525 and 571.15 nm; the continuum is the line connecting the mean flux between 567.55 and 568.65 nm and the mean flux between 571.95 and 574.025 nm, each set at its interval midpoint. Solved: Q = 0.10 mag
